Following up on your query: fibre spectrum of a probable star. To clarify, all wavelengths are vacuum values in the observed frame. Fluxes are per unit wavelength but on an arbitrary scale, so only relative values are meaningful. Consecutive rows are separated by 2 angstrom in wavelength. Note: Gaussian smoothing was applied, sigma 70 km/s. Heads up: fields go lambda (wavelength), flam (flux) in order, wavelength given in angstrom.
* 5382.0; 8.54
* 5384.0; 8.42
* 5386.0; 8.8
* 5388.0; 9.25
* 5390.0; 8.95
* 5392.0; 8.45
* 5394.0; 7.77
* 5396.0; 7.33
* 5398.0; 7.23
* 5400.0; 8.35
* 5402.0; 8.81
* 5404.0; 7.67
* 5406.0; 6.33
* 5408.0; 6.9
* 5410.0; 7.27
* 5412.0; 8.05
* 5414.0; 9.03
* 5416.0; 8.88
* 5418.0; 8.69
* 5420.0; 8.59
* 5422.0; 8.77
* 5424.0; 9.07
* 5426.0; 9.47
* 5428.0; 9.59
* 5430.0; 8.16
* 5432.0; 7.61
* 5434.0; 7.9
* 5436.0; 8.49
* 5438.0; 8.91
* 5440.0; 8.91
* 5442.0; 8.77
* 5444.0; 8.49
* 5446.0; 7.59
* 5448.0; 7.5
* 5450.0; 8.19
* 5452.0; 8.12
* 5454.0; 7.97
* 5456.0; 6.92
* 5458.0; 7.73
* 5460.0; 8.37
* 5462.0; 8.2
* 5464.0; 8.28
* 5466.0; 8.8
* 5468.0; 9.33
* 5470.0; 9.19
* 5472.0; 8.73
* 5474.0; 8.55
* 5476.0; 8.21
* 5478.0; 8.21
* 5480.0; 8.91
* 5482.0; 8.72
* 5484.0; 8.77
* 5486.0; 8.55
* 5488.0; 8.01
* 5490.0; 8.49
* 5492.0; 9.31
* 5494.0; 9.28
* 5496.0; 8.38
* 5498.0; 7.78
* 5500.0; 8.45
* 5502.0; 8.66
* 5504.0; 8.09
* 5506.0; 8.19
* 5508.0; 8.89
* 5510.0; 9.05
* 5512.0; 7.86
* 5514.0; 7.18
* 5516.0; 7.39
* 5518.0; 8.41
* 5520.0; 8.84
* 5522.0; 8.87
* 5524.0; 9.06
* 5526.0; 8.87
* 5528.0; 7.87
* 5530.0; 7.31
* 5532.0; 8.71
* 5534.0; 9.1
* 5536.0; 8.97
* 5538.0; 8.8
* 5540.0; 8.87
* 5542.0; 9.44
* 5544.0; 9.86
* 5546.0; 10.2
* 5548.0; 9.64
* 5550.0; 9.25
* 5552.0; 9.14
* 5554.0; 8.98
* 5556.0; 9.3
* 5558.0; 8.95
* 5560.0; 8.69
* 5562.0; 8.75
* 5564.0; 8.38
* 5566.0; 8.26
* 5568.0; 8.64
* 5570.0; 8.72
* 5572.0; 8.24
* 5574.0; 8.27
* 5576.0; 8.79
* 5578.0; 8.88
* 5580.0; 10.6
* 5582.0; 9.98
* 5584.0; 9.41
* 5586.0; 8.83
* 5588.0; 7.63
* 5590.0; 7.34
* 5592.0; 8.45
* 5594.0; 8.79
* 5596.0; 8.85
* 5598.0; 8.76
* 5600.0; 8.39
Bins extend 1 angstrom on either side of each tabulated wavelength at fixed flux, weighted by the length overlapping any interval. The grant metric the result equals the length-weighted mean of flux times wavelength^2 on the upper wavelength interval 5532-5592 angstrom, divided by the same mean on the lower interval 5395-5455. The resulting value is 1.1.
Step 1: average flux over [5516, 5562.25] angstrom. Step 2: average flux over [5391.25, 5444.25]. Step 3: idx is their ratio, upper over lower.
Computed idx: 1.1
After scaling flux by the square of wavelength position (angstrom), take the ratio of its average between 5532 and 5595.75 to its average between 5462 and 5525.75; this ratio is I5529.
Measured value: 1.07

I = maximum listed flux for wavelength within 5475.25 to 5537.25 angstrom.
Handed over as 9.31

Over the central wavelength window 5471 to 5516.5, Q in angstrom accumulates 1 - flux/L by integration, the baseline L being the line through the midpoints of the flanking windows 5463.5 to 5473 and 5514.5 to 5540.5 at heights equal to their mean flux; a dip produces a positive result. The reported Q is 1.6 angstrom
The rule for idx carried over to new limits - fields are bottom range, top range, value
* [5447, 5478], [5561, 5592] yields 1.05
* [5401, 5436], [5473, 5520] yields 1.02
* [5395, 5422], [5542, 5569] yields 1.14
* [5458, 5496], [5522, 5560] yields 1.04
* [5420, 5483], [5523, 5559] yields 1.07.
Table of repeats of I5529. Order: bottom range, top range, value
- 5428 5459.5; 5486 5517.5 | 1.05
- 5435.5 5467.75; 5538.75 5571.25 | 1.14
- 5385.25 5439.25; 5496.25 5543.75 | 1.06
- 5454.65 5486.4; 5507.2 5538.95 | 1.02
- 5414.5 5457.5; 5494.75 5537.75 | 1.03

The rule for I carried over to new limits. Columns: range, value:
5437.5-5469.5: 9.33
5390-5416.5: 9.03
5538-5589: 10.6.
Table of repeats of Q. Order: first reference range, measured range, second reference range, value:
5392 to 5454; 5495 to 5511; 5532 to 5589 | 0.45 angstrom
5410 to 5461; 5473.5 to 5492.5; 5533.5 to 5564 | 0.33 angstrom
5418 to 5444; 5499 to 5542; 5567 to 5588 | 1.87 angstrom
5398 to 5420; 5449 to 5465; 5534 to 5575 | 0.66 angstrom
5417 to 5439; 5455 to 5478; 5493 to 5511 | 0.56 angstrom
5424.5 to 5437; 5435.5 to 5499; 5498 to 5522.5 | 0.05 angstrom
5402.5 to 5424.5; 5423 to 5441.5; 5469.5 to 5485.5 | -0.94 angstrom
